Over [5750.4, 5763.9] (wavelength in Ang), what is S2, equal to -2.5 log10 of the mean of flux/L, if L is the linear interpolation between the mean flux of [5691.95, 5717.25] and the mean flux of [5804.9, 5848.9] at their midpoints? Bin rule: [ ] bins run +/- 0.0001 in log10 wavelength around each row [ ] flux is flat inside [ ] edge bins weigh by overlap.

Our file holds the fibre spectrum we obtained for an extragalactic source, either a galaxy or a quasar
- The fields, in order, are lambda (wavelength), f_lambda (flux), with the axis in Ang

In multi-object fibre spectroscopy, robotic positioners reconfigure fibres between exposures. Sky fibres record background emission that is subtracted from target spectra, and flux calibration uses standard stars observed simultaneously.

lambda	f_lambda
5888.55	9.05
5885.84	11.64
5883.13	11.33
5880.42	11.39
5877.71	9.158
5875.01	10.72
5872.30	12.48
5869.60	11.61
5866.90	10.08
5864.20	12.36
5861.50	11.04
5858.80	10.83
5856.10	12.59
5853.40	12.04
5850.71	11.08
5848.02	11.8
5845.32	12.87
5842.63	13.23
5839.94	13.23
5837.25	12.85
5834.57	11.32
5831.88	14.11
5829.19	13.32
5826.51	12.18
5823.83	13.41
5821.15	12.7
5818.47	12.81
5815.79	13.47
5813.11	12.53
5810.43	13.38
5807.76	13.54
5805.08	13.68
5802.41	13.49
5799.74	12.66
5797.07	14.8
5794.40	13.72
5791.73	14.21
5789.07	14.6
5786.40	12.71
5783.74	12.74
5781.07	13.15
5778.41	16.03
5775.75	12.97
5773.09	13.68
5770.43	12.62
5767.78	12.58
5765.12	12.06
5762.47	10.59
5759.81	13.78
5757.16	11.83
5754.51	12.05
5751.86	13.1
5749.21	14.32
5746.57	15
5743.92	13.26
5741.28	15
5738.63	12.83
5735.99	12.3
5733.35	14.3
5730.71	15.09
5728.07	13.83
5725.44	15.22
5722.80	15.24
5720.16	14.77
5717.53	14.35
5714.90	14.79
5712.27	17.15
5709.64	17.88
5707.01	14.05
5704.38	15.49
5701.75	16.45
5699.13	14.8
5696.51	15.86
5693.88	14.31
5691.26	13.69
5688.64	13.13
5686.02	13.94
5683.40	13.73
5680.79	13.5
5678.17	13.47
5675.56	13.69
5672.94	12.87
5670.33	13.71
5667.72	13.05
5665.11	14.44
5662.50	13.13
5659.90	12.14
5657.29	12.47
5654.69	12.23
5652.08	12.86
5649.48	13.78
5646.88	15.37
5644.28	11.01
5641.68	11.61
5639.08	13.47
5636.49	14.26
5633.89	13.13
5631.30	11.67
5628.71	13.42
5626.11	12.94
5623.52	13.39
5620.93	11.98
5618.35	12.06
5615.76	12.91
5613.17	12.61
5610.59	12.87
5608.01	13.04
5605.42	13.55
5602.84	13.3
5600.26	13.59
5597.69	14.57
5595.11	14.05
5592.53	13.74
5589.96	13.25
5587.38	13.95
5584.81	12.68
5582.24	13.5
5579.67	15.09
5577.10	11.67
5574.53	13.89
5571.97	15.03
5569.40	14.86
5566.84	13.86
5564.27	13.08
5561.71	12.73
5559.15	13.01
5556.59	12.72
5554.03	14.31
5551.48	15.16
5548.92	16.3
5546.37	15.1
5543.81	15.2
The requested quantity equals 0.175 mag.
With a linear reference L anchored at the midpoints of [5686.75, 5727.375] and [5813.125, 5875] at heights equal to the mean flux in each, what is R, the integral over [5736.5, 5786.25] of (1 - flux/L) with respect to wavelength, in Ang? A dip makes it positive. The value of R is 2.9 Ang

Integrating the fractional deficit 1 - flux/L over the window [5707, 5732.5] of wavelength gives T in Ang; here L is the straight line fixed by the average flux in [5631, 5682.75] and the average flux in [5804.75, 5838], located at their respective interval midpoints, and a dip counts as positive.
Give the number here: -4.3 Ang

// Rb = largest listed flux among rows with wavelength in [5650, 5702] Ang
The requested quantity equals 16.45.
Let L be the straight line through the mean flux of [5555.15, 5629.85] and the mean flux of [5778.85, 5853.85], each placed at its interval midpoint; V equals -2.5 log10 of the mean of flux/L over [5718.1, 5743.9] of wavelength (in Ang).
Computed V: -0.08 mag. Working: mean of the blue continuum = 13.4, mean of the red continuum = 13.1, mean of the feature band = 14.2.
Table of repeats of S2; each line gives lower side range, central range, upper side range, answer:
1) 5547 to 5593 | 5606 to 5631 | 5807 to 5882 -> 0.06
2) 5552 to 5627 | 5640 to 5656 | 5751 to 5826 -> 0.04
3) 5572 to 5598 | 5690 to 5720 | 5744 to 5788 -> -0.16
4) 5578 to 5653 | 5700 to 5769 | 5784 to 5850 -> -0.07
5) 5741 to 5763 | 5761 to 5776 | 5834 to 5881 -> 0.05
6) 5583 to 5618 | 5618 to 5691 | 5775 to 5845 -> 0.02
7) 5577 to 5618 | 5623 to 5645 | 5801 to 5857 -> 0.04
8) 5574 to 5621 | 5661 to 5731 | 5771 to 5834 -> -0.09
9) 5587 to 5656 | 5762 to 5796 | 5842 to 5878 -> -0.10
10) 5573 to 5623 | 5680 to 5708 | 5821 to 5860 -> -0.12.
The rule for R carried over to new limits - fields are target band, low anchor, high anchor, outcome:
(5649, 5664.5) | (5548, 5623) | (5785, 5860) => 0.68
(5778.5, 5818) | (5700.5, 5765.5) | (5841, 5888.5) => -2.09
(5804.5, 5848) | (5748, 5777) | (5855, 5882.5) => -4.38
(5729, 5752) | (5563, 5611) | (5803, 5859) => -1.50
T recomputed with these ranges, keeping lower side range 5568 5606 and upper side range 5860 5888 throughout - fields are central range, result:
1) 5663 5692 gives -1.4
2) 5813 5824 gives -1.3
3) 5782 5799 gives -2.6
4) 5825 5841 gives -1.9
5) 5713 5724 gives -2.1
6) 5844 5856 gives -0.7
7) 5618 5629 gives 0.6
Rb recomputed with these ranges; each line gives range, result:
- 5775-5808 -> 16.03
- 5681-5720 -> 17.88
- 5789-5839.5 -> 14.8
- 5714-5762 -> 15.24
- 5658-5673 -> 14.44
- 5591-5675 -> 15.37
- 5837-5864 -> 13.23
